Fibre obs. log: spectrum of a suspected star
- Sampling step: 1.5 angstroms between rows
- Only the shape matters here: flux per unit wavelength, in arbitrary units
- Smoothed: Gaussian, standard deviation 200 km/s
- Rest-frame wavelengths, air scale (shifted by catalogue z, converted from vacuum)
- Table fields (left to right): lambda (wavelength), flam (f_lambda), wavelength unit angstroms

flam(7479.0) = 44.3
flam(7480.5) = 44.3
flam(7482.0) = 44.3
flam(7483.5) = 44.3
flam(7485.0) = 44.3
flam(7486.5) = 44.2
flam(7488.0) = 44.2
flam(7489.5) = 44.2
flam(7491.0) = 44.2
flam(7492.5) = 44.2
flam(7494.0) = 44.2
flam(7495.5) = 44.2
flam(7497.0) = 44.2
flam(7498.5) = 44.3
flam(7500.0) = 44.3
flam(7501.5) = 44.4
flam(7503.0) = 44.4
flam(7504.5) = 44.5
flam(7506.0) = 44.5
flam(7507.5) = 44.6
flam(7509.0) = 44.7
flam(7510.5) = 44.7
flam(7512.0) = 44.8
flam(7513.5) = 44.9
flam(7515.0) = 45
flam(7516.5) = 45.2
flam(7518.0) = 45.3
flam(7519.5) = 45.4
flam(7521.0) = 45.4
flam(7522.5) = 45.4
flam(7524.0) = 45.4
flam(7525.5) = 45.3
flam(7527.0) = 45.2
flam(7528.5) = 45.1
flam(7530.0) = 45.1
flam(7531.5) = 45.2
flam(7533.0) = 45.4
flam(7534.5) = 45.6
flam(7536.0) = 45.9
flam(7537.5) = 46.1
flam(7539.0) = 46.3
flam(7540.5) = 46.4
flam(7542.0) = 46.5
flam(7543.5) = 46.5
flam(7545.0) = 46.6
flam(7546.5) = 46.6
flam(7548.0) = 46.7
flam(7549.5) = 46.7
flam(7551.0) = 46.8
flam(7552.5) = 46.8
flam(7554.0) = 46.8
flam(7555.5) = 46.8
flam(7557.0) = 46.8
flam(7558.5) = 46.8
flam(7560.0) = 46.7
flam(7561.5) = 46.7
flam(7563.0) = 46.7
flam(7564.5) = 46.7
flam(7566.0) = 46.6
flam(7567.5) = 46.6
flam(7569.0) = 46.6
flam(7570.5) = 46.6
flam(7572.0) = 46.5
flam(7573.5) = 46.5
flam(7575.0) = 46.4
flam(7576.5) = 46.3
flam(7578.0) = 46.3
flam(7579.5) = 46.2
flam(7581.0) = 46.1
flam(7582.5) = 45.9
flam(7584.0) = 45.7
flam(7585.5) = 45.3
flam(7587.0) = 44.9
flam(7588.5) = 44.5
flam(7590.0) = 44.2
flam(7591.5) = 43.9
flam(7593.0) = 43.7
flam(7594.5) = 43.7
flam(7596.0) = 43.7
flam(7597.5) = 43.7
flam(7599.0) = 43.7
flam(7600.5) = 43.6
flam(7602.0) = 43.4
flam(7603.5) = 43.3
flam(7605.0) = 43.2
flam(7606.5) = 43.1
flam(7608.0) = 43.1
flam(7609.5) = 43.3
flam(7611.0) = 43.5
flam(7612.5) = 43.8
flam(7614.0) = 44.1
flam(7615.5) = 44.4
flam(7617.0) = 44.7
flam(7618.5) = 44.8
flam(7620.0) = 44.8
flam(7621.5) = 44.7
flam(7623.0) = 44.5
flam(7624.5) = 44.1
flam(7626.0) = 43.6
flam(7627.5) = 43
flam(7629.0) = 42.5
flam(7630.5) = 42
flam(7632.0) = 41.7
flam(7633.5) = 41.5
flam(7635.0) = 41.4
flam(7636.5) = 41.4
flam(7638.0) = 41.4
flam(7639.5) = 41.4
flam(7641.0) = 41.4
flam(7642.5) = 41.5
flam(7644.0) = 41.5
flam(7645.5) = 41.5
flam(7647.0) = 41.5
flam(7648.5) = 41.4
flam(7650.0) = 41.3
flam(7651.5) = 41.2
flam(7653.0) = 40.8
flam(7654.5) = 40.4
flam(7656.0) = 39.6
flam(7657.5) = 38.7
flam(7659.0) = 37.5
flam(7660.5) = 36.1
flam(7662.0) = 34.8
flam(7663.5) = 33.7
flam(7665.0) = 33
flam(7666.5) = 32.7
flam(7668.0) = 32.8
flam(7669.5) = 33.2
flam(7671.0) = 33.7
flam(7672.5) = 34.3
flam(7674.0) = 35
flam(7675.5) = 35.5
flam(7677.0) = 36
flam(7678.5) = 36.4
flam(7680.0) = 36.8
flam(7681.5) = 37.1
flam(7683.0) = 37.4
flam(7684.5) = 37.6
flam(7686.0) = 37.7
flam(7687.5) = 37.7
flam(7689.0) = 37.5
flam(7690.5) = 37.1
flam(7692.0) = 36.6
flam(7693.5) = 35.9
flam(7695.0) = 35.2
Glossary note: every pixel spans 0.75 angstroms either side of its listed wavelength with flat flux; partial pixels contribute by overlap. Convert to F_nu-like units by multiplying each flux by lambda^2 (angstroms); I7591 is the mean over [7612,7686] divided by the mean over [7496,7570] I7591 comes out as 0.89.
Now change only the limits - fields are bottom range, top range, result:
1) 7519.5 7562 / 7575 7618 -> 0.98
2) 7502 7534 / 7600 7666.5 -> 0.95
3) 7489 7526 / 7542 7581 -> 1.06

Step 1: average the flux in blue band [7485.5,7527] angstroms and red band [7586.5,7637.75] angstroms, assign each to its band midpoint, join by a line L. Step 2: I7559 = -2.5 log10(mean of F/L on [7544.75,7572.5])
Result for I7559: -0.06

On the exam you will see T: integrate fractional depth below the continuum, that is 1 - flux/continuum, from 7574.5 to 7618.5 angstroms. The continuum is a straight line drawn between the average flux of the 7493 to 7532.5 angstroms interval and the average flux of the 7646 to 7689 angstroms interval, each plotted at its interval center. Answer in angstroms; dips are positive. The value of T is -4.1 angstroms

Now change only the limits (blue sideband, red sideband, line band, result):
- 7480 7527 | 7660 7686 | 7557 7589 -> -4.3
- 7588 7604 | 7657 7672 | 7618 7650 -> -3.1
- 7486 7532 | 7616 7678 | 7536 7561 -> -1.9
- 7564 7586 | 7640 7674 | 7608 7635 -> -1.3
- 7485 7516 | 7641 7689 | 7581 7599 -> -1.7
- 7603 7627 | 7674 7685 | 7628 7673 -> 1.2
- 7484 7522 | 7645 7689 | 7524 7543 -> -1.1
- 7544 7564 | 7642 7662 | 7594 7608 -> 0.0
